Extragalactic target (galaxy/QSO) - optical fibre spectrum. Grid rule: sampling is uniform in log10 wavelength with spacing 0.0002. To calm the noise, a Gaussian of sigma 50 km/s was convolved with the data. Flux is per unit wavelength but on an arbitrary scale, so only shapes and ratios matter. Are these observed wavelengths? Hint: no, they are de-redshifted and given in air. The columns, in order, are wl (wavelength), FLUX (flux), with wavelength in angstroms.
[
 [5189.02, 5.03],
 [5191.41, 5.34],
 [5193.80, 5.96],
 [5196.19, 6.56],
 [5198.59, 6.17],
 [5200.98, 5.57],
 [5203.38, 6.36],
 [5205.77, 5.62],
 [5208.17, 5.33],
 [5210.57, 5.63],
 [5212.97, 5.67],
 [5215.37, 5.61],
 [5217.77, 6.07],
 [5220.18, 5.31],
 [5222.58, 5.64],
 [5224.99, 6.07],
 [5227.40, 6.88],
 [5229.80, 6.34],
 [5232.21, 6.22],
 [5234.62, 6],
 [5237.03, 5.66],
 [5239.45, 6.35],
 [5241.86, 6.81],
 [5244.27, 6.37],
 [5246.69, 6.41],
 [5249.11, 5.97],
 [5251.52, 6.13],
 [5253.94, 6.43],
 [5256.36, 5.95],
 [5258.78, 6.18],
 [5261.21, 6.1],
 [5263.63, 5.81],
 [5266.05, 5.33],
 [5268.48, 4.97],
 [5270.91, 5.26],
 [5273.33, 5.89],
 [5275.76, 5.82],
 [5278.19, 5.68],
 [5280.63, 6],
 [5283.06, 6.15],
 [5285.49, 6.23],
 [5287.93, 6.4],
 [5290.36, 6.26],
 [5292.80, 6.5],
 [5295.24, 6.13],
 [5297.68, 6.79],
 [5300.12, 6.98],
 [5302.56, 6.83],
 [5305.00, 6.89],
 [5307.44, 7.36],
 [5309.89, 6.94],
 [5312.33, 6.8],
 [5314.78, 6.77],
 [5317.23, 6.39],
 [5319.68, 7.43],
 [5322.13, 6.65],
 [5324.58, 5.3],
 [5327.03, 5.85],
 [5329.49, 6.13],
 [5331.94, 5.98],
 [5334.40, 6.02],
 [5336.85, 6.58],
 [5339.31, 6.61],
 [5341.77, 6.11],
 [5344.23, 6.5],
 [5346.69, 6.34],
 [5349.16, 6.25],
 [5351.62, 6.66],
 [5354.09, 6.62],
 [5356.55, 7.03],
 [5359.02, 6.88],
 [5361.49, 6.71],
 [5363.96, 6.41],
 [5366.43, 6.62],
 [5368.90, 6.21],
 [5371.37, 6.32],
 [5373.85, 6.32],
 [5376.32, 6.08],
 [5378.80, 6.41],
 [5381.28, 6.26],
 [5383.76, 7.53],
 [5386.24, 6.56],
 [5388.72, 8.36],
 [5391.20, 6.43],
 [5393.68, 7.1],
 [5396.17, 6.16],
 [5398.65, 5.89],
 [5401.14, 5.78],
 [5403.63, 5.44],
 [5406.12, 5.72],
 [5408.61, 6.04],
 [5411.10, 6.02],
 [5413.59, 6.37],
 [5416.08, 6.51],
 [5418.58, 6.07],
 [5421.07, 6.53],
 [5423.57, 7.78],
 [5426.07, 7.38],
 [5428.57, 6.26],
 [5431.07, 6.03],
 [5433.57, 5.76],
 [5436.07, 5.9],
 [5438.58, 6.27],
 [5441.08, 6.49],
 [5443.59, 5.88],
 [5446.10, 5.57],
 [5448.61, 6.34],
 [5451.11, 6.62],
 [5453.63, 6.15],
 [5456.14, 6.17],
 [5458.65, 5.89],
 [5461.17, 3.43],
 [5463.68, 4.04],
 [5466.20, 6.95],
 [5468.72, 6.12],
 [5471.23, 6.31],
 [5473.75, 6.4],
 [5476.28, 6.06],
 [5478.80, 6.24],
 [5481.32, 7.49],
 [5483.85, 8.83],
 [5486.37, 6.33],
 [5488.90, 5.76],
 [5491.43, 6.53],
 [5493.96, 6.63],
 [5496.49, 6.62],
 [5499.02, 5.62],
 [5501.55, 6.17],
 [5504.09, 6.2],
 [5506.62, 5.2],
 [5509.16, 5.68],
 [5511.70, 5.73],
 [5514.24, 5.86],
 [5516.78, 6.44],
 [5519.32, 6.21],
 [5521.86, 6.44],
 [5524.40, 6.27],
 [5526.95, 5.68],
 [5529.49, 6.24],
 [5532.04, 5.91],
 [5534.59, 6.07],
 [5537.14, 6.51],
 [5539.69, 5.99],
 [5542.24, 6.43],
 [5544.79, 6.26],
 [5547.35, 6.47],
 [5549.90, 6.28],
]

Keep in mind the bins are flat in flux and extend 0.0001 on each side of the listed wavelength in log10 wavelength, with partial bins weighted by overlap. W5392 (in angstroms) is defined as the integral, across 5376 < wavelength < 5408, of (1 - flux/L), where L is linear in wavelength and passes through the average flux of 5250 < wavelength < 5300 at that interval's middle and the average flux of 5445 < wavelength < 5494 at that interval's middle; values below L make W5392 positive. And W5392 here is -1.68 angstroms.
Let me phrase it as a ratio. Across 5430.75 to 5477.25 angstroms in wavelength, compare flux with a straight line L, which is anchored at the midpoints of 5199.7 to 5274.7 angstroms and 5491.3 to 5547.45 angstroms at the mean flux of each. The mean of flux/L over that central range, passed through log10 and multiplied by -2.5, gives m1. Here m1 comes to 0.03 mag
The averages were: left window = 5.93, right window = 6.12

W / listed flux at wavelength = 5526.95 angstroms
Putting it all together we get 5.68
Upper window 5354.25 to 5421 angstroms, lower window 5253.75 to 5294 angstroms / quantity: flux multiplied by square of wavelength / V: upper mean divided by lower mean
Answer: 1.1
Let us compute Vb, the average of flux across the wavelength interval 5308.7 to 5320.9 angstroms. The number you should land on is 6.87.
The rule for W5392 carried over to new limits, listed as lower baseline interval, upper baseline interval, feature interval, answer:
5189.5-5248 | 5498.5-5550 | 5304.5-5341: -2.9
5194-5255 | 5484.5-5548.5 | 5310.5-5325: -1.3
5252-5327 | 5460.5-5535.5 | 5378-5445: -2.3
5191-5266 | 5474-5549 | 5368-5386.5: -0.9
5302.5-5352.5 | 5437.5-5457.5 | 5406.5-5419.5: 0.2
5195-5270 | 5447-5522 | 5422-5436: -1.1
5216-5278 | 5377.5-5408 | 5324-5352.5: 0.3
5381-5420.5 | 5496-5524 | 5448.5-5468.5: 1.6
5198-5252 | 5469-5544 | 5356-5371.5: -1.2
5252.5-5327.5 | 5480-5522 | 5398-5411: 1.1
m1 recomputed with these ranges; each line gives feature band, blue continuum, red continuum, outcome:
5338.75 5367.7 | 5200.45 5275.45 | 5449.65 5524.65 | -0.091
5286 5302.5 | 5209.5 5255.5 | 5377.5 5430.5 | -0.049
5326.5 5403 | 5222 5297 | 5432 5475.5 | -0.086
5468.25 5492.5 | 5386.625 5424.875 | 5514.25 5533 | -0.063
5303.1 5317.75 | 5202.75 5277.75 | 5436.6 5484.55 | -0.149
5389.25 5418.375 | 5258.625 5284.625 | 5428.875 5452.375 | -0.029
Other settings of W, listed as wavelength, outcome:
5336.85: 6.58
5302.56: 6.83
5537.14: 6.51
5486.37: 6.33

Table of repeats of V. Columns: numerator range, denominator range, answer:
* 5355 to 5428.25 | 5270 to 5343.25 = 1.06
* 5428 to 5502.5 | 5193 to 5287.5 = 1.12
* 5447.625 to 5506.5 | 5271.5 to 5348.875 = 1.03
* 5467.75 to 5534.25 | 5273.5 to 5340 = 1.05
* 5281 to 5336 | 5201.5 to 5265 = 1.11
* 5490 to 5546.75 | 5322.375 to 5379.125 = 1.03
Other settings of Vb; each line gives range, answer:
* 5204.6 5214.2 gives 5.56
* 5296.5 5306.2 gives 6.88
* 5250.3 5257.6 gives 6.18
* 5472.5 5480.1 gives 6.24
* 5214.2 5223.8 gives 5.66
